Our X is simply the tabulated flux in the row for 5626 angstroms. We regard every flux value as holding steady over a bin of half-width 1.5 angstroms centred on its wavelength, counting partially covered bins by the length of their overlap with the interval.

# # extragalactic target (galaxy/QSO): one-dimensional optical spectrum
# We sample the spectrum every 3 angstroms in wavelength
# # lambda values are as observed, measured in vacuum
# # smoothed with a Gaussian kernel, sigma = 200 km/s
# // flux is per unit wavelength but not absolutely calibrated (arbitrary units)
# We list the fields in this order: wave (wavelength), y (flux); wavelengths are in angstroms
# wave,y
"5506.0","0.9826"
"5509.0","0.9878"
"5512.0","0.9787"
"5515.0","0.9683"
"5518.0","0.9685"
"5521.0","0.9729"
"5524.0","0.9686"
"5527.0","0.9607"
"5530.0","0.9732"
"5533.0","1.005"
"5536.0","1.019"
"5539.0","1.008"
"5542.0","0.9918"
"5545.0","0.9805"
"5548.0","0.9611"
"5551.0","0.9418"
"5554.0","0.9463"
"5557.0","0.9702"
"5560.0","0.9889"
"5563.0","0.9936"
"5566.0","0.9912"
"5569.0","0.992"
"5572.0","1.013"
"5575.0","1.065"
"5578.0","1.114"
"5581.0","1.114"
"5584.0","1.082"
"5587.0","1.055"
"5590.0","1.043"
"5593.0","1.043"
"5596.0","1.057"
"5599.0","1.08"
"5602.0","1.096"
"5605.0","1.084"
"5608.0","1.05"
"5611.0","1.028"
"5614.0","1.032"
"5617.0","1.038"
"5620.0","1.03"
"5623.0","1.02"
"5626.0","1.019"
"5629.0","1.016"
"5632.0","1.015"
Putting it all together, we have 1.019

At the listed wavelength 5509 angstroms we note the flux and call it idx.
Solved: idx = 0.9878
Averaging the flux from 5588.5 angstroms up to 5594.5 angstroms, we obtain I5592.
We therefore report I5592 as 1.04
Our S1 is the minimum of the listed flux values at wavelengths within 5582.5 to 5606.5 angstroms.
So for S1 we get 1.043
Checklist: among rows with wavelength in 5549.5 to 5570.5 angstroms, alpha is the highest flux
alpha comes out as 0.9936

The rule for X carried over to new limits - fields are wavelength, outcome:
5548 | 0.9611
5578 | 1.114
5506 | 0.9826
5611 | 1.028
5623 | 1.02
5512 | 0.9787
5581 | 1.114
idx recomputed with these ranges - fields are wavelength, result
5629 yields 1.016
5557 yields 0.9702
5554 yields 0.9463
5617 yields 1.038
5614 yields 1.032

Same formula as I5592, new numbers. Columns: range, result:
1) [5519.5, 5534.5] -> 0.976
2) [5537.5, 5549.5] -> 0.985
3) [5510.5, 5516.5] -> 0.974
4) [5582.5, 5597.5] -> 1.06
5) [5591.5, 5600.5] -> 1.06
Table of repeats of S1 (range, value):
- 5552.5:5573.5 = 0.9463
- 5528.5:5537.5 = 0.9732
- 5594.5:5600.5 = 1.057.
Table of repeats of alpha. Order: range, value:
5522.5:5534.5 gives 1.005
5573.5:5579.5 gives 1.114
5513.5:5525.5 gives 0.9729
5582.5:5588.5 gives 1.082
